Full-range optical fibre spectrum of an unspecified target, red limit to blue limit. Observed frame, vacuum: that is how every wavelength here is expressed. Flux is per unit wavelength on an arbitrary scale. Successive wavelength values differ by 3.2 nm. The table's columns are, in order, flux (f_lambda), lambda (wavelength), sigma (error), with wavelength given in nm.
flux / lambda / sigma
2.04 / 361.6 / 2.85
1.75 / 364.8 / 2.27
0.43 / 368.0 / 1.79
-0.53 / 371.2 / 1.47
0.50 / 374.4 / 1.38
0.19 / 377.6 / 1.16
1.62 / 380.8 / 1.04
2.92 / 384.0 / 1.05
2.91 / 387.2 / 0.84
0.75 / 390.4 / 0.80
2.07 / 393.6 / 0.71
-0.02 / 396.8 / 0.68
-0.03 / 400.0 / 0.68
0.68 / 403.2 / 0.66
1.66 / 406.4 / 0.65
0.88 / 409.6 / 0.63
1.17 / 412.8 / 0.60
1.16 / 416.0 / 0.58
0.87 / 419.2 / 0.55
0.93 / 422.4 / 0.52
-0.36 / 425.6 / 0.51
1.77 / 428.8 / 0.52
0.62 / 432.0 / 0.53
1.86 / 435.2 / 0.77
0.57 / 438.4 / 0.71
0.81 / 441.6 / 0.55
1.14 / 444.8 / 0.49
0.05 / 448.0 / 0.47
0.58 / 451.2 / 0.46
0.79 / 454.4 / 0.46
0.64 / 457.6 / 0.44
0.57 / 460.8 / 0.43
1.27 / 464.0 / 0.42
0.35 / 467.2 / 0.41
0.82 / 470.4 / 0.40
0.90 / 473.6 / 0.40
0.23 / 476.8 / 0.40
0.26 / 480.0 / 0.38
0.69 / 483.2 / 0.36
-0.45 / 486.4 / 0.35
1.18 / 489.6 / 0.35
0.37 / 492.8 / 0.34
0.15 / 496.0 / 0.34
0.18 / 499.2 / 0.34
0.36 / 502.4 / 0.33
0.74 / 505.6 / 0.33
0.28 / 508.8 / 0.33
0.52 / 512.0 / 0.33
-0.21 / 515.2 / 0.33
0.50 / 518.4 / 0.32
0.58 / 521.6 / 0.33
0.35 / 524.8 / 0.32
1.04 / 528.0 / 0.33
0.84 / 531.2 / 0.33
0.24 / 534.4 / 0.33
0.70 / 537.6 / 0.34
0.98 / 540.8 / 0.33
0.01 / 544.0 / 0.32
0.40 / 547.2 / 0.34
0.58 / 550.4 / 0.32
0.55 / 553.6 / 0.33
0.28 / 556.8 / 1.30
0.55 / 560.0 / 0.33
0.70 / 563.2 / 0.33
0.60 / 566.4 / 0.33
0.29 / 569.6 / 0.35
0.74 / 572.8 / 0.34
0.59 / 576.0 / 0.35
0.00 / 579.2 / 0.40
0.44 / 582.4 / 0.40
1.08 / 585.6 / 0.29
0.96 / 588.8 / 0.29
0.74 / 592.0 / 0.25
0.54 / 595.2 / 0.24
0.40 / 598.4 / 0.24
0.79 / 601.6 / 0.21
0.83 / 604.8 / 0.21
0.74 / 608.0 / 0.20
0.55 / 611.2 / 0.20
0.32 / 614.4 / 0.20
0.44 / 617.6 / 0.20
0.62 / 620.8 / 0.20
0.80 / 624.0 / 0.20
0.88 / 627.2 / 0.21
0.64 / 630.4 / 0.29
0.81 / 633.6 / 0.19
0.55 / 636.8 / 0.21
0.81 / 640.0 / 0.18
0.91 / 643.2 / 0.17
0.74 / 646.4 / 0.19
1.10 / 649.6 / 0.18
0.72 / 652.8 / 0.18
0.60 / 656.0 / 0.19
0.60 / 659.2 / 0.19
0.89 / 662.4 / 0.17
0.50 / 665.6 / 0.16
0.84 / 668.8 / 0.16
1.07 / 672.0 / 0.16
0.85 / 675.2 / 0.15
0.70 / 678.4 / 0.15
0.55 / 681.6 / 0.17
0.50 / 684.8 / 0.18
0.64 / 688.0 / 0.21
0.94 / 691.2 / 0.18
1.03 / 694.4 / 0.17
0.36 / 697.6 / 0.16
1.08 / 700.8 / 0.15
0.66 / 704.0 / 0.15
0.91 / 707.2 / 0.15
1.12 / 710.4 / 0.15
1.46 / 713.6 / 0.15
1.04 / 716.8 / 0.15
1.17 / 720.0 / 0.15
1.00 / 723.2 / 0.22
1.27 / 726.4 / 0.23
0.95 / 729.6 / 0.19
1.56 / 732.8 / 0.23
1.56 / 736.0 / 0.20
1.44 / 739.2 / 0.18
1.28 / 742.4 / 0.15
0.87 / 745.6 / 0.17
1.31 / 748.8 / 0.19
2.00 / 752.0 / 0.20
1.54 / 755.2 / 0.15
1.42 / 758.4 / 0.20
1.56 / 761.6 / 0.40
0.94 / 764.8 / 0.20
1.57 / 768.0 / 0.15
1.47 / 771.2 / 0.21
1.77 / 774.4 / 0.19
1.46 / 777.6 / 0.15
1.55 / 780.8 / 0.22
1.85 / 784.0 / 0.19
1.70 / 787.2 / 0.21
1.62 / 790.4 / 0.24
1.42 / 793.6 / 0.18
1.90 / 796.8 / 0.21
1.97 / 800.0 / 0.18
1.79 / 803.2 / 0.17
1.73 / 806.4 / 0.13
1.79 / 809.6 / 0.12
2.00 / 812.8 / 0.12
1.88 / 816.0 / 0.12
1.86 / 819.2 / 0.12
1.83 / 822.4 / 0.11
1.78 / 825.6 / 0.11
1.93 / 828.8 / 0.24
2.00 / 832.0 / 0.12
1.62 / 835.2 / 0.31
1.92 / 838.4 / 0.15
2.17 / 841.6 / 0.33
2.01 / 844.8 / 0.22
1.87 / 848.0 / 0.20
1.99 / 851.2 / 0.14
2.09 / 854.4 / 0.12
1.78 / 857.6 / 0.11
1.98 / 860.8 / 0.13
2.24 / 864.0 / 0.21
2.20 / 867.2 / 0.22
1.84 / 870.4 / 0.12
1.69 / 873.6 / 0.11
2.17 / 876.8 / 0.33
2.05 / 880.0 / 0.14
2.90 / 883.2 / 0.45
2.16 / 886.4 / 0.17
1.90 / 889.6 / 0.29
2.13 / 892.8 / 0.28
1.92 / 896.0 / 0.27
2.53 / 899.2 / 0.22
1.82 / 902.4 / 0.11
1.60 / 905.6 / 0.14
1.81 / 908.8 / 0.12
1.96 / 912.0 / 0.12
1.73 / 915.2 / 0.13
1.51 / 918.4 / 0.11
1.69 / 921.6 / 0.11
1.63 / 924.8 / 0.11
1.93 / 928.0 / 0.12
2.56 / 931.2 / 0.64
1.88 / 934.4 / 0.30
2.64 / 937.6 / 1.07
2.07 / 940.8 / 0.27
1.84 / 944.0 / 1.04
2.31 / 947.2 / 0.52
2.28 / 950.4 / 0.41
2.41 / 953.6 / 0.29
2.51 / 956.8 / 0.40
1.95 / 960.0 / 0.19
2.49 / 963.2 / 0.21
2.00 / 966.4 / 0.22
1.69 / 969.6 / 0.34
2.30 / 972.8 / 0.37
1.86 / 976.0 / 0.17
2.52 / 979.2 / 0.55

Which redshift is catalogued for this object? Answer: 0.776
